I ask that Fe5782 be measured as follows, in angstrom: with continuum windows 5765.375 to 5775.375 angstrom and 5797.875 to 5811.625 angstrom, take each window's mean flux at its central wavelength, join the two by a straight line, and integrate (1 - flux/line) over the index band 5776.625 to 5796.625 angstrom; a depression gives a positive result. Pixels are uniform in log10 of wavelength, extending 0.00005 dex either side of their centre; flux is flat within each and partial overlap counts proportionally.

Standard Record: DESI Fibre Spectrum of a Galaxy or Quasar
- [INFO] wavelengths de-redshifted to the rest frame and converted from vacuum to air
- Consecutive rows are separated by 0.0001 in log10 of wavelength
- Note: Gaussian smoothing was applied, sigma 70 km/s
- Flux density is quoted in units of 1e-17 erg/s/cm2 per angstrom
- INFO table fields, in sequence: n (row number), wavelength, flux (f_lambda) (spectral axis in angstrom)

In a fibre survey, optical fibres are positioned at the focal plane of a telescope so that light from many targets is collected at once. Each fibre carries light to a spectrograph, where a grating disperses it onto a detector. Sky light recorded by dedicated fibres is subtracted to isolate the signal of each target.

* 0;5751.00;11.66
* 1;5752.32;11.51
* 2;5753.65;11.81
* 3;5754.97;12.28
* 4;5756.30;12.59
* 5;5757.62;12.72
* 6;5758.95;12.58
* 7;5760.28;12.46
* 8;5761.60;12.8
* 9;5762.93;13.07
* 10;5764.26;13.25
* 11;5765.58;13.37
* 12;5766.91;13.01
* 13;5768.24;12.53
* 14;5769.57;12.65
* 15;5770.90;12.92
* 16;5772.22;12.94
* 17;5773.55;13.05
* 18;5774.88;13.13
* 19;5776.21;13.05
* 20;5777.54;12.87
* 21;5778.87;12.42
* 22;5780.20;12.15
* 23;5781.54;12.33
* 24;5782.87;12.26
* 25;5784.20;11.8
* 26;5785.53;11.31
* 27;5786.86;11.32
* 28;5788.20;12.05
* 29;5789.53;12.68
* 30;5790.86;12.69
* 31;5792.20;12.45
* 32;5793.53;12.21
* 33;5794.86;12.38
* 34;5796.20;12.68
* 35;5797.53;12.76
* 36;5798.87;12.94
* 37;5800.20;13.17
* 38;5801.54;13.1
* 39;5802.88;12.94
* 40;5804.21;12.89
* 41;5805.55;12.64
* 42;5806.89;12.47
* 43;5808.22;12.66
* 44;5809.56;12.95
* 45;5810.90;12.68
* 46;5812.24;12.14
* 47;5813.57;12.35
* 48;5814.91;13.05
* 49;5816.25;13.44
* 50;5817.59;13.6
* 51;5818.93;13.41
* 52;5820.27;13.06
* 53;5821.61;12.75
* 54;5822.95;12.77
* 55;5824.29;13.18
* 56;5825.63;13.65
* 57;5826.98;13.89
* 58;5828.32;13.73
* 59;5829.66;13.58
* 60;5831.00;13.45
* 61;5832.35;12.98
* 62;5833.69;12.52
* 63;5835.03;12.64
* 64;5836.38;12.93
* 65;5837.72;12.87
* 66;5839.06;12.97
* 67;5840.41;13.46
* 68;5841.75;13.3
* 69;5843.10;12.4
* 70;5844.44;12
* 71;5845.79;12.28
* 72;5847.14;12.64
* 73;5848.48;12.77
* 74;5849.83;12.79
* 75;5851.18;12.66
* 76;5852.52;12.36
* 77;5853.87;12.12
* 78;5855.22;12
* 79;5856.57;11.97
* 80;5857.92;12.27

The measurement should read 1.0 angstrom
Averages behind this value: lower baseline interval 12.9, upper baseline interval 12.8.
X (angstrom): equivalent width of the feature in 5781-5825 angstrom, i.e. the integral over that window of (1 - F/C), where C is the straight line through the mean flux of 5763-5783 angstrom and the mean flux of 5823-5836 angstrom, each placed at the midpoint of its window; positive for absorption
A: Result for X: 1.4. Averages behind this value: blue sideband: 12.8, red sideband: 13.3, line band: 12.6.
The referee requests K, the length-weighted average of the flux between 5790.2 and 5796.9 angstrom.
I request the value 12.5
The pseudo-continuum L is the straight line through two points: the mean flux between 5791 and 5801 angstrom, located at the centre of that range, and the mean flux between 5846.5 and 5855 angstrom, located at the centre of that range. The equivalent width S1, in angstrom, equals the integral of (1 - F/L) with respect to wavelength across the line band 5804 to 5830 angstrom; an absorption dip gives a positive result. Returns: -0.89 angstrom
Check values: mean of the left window 12.7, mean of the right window 12.5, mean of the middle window 13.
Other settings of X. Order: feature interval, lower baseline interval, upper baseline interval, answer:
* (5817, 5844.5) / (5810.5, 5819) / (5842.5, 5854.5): -0.9 angstrom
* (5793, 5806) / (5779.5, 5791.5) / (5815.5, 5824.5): -0.3 angstrom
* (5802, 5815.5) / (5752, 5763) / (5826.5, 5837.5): 0.3 angstrom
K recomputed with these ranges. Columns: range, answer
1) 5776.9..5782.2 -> 12.4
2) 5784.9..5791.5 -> 12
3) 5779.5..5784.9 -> 12.1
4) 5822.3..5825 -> 13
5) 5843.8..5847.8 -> 12.3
